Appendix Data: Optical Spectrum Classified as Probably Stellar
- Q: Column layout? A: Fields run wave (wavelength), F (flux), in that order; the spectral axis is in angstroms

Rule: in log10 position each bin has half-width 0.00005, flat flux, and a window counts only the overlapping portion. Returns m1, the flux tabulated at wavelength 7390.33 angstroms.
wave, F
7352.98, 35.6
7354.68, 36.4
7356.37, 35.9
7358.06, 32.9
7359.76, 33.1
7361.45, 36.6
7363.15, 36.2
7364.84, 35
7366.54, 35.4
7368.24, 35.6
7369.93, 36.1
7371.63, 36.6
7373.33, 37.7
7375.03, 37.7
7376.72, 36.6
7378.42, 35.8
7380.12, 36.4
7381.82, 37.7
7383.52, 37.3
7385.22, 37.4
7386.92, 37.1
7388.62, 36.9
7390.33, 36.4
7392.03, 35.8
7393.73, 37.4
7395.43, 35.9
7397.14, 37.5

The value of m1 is 36.4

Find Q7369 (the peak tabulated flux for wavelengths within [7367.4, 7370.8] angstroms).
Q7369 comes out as 36.1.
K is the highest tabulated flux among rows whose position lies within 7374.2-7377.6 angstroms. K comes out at 37.7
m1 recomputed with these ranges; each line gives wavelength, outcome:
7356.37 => 35.9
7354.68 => 36.4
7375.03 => 37.7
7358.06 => 32.9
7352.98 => 35.6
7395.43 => 35.9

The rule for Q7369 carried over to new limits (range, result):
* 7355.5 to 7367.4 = 36.6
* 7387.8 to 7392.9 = 36.9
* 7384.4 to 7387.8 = 37.4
